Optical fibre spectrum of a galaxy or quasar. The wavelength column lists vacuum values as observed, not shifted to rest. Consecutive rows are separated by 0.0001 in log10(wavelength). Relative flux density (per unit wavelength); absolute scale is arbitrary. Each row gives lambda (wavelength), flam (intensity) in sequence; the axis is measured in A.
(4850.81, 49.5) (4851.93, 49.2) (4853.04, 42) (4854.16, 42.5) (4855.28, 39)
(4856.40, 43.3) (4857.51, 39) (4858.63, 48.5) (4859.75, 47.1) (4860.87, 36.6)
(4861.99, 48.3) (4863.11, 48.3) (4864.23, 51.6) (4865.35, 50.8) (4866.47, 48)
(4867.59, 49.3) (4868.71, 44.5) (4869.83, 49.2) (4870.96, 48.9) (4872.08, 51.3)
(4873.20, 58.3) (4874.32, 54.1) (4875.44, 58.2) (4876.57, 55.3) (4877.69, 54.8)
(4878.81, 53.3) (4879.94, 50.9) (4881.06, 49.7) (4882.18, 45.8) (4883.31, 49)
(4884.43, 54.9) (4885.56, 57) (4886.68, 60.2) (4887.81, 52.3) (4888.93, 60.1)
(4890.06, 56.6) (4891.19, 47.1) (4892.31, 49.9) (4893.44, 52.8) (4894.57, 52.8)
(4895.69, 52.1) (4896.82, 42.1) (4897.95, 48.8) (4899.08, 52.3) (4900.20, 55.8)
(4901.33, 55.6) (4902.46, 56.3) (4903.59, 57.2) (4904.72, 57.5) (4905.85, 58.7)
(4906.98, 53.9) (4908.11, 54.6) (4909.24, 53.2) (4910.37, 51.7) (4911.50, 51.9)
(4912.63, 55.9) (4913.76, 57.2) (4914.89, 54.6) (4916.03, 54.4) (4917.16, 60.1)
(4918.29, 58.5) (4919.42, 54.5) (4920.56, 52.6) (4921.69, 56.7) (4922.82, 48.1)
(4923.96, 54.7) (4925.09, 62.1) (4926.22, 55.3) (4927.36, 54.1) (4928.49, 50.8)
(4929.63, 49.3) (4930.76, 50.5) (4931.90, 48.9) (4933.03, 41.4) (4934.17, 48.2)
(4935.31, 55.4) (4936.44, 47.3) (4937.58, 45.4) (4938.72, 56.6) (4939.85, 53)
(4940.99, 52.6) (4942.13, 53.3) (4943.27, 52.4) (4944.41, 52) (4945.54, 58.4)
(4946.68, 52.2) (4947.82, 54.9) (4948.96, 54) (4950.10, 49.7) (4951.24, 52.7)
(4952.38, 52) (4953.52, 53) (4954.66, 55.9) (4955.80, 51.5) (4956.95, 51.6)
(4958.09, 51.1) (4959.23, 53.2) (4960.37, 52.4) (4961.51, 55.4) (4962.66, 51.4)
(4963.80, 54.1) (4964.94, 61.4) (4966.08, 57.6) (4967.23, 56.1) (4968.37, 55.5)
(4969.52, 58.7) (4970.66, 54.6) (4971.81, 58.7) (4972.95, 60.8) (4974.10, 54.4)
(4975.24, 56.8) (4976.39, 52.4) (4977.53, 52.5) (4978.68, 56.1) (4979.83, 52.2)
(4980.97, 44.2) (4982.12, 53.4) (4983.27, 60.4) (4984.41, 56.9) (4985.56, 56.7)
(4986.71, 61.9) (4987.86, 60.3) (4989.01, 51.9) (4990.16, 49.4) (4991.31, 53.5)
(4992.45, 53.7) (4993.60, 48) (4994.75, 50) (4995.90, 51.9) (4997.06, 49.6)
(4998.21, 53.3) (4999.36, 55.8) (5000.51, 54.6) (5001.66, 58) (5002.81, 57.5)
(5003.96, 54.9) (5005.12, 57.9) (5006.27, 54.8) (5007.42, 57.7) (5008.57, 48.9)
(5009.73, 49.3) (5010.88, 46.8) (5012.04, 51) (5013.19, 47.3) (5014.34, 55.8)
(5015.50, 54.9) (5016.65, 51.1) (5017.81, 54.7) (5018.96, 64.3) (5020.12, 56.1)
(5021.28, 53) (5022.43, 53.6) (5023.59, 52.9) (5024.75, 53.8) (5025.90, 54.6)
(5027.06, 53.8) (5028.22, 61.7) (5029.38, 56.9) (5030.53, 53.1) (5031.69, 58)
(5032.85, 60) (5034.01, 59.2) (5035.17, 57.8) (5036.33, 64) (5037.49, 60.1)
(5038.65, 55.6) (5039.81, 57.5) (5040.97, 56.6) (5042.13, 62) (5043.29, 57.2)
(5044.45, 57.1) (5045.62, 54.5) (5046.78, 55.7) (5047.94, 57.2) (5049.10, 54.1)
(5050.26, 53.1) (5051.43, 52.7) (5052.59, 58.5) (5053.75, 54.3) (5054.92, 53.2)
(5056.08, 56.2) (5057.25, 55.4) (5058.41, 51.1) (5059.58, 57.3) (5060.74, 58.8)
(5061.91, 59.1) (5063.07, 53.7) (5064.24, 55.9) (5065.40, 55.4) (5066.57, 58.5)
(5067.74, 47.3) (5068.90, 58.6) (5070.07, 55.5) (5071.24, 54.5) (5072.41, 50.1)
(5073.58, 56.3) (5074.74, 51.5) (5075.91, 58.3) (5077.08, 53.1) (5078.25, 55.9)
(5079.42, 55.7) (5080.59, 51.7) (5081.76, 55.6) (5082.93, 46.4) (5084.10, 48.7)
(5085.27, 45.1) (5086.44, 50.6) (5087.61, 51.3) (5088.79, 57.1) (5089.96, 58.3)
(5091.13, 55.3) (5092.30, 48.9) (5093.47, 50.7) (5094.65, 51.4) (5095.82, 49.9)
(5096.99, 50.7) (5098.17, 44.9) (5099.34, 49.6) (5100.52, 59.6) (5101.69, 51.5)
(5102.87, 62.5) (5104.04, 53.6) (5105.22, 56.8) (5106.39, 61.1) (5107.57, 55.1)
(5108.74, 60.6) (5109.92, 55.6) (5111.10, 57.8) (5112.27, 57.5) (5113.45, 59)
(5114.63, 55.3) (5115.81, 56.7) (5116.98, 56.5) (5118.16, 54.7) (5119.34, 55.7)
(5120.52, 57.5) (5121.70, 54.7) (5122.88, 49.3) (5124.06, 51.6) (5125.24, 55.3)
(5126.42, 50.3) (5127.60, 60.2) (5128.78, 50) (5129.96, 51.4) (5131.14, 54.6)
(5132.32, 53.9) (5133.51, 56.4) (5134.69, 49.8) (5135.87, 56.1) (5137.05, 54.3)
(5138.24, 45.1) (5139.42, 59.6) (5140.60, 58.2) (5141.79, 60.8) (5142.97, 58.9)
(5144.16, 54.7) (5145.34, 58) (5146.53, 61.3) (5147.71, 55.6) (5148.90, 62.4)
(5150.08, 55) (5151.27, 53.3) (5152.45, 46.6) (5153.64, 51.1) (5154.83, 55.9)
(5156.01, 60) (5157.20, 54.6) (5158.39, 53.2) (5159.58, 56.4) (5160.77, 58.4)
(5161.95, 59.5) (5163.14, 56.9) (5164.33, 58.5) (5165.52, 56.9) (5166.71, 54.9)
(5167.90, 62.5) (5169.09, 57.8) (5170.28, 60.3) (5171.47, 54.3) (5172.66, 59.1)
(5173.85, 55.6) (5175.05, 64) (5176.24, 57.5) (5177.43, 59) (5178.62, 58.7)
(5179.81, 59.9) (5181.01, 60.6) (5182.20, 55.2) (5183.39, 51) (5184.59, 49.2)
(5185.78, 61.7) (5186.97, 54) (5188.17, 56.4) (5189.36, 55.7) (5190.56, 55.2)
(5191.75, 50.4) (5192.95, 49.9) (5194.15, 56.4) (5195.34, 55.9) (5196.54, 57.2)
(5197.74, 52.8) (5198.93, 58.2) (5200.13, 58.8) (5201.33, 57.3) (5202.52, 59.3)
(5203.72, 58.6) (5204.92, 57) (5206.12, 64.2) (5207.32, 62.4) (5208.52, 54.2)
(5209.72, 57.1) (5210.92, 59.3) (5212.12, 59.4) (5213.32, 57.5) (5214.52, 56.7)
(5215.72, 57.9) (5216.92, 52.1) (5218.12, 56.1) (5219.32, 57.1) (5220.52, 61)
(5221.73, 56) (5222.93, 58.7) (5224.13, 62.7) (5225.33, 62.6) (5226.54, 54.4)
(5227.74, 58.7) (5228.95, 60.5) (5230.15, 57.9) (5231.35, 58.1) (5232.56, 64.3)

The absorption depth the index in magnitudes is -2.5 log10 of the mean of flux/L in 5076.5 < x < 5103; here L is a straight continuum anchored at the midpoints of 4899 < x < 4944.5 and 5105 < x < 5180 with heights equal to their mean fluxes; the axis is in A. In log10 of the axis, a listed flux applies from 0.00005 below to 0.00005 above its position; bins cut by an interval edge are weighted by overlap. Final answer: 0.07 mag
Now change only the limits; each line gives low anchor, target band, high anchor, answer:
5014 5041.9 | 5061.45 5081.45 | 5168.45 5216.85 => 0.04 mag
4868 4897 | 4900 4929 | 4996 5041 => -0.04 mag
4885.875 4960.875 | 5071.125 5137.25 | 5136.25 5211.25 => 0.04 mag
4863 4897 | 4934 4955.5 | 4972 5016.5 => 0.01 mag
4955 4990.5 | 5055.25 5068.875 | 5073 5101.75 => -0.05 mag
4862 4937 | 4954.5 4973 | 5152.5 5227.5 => -0.03 mag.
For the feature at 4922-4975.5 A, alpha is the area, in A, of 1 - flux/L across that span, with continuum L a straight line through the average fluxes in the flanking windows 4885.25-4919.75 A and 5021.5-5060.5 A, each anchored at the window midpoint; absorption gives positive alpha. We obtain 1.6 A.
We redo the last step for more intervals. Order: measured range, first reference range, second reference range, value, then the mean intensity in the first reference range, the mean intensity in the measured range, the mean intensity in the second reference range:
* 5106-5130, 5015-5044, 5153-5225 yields 0.6 A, 56.9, 55.6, 57.2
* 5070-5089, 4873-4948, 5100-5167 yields 0.9 A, 53.3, 52.6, 55.8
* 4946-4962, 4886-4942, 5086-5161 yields 0.2 A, 53.3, 52.8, 54.9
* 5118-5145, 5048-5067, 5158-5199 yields 0.8 A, 55.5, 54.5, 56.7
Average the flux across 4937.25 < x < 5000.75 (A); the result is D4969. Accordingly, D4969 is 54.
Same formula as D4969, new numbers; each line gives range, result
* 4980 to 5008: 54.4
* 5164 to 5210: 57.1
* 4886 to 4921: 54.2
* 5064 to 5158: 54.5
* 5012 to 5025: 54.2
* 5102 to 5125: 56.3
